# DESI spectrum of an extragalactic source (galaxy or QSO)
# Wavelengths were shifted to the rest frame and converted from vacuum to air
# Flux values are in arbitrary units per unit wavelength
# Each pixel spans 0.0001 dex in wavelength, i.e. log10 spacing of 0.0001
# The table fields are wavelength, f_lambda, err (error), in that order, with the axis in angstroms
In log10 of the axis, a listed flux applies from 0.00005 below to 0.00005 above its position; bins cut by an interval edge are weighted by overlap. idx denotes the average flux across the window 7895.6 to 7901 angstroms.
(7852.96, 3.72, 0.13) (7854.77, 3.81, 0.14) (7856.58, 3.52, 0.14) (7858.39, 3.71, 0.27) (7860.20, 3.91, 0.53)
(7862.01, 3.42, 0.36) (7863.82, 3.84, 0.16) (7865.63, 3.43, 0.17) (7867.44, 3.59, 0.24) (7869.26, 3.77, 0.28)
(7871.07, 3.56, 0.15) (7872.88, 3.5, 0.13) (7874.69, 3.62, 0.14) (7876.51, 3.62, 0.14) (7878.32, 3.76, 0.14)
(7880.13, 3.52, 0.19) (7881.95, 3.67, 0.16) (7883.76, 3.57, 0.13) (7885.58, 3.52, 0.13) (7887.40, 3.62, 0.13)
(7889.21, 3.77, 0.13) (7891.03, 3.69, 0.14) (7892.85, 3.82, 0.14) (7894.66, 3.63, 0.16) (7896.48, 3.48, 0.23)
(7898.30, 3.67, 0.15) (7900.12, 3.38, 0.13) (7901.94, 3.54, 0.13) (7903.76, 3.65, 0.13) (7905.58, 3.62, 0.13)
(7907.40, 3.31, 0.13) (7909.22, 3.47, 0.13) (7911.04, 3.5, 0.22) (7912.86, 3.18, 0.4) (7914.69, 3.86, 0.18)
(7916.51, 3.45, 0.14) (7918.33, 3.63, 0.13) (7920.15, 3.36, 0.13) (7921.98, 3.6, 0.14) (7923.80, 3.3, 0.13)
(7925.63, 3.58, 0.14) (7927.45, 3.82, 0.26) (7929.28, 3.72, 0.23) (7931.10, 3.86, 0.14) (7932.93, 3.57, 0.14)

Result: 3.51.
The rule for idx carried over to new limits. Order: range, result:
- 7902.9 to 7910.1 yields 3.51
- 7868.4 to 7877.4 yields 3.61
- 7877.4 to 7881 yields 3.65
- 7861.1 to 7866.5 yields 3.57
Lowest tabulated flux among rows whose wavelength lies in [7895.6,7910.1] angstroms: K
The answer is 3.31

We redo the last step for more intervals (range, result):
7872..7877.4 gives 3.5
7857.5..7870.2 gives 3.42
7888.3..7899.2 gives 3.48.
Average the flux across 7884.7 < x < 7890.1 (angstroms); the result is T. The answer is 3.64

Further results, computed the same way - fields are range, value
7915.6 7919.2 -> 3.54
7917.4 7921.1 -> 3.5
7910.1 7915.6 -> 3.51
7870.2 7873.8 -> 3.54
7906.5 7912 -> 3.43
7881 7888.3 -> 3.59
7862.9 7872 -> 3.64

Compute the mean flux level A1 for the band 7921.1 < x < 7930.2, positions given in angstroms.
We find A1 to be 3.61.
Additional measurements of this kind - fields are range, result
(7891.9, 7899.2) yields 3.65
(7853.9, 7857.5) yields 3.66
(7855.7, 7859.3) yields 3.61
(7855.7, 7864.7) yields 3.68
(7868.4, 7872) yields 3.67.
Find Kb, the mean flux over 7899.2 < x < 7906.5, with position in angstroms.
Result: 3.55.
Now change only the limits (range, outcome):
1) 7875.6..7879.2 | 3.69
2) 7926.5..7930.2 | 3.77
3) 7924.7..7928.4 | 3.69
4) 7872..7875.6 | 3.56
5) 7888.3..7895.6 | 3.73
